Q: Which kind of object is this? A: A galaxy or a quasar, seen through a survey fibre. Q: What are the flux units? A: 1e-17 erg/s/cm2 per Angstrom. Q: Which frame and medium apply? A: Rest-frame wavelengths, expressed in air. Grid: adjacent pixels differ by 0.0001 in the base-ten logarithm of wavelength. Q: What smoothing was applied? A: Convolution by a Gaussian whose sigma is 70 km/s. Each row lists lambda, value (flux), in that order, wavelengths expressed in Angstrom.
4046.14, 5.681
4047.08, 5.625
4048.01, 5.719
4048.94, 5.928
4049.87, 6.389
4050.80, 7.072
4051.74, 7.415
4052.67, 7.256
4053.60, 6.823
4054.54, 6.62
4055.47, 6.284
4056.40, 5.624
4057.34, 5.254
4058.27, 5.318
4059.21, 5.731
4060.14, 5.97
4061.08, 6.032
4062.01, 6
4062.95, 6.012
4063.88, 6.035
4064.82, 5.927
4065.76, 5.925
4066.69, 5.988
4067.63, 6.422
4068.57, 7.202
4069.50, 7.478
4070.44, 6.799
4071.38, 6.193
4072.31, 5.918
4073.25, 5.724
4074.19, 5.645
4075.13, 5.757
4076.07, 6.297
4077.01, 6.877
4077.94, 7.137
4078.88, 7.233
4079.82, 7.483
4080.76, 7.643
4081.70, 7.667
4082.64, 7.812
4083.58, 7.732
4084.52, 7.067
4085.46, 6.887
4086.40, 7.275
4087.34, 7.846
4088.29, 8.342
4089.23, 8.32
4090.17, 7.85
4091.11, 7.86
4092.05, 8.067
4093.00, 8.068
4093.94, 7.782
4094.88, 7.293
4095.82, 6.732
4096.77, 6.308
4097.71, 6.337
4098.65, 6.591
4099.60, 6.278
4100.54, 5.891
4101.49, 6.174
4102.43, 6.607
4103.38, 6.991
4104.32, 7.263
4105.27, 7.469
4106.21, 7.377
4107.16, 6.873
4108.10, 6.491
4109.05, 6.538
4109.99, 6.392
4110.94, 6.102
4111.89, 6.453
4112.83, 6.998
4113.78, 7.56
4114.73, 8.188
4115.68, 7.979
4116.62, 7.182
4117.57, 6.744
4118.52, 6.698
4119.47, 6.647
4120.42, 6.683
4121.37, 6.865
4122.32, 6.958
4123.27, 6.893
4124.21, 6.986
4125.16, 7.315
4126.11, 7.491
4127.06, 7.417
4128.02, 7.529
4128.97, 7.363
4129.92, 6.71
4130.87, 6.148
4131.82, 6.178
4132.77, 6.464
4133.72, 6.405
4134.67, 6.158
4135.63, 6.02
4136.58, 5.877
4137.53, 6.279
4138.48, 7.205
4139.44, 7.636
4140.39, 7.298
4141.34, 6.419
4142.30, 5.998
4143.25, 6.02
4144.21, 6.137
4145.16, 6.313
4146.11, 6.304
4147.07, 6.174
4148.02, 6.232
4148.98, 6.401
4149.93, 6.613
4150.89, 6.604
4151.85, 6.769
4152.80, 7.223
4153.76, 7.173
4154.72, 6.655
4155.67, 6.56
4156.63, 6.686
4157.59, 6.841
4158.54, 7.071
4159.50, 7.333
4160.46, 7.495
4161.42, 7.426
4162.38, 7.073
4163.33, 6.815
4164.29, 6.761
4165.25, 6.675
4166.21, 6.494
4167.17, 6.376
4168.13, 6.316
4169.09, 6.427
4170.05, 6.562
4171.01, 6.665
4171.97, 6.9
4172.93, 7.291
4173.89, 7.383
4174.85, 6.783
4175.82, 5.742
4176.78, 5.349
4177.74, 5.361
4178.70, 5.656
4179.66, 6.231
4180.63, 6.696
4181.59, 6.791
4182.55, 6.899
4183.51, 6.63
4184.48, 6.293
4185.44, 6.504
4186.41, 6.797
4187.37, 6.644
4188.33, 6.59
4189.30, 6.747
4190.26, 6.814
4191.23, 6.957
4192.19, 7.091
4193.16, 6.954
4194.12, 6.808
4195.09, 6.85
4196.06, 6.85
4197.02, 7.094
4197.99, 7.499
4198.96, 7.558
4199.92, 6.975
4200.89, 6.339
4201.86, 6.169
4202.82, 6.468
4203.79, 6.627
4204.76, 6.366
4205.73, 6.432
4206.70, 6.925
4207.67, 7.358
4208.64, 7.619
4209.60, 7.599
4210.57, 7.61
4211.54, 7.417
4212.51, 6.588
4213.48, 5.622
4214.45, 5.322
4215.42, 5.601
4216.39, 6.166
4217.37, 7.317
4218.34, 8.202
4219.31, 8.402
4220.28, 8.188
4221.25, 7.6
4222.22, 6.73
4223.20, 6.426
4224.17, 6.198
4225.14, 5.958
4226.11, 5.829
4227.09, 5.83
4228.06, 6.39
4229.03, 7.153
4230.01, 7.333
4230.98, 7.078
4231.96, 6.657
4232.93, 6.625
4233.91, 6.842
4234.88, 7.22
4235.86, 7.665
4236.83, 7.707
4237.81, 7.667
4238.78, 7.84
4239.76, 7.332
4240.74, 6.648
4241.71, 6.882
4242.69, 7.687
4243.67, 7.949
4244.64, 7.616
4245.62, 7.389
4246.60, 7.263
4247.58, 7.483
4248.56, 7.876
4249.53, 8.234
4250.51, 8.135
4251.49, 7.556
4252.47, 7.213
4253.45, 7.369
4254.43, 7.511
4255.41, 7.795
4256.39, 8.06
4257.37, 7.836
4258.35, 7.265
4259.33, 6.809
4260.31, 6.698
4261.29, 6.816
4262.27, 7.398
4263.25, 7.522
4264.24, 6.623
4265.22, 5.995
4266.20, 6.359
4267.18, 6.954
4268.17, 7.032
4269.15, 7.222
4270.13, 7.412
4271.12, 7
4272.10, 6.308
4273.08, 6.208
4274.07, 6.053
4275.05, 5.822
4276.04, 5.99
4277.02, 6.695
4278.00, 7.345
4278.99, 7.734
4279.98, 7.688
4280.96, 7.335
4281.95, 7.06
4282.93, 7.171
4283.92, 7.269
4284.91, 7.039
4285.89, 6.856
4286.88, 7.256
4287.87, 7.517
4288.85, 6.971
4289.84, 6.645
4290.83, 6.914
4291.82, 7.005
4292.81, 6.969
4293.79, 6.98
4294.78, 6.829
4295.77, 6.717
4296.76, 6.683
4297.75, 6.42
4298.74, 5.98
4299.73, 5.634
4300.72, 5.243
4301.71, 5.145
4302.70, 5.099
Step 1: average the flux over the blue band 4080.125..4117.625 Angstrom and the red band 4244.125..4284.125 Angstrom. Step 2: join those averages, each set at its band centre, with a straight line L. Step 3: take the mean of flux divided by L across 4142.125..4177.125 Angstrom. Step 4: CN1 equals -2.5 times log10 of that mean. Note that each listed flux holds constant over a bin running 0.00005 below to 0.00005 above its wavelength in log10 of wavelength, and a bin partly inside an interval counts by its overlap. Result 0.08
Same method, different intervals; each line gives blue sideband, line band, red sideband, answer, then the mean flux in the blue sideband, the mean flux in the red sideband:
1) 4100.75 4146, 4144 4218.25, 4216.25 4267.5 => 0.047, 6.79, 7.2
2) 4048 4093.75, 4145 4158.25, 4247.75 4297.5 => 0.041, 6.75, 7.07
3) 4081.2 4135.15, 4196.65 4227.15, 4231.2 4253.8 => 0.079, 7.06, 7.42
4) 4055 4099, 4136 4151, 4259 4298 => 0.056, 6.76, 6.89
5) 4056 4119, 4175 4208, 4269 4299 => 0.036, 6.8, 6.88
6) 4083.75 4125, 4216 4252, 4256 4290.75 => -0.035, 7.07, 6.97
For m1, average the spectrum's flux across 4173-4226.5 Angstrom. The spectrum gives 6.73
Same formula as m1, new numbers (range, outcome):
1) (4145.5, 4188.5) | 6.63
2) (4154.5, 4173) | 6.82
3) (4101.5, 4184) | 6.73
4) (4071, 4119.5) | 7.02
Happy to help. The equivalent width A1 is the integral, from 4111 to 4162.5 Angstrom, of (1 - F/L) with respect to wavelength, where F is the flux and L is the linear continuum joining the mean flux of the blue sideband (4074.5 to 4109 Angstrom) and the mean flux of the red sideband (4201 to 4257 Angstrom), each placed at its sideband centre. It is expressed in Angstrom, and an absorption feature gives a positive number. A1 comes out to 2.34 Angstrom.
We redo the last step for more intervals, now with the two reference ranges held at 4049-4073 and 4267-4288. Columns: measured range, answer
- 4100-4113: -0.50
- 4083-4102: -2.52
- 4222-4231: 0.44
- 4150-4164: -0.82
